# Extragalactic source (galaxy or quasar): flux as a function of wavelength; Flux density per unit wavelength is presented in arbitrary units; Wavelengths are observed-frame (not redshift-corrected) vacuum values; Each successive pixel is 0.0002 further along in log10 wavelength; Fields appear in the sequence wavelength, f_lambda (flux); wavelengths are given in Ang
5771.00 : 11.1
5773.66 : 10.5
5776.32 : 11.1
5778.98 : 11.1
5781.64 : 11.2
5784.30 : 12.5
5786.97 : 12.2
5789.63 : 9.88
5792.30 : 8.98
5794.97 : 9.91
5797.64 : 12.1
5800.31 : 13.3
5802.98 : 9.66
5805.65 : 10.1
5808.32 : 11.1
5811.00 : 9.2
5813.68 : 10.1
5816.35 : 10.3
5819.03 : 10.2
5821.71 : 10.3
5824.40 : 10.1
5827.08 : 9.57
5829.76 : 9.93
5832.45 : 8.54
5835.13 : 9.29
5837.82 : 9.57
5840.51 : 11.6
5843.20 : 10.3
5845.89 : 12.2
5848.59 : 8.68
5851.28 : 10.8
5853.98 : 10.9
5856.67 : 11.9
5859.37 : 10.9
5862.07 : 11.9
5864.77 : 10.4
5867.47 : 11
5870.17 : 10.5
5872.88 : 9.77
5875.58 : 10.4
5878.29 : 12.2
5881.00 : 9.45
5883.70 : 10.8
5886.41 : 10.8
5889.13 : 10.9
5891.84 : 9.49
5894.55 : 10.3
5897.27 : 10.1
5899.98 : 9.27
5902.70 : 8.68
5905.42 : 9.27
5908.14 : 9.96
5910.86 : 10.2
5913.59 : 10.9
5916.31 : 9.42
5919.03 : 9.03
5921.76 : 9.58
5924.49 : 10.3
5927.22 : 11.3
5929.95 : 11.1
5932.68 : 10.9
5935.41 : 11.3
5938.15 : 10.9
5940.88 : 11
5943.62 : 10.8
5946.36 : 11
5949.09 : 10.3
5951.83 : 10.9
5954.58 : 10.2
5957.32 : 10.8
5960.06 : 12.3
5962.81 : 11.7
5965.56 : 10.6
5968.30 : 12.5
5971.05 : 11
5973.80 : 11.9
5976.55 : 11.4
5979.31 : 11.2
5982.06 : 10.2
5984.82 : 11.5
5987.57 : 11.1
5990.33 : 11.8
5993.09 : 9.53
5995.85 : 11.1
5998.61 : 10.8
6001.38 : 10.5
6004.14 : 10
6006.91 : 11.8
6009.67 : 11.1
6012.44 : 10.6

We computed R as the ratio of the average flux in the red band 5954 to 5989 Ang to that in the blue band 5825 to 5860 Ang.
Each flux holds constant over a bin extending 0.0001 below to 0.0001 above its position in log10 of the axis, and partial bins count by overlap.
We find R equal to 1.10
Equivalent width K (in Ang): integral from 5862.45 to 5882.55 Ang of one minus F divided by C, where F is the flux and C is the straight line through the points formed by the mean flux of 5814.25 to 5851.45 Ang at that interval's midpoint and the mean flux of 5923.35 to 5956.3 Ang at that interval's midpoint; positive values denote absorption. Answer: -0.5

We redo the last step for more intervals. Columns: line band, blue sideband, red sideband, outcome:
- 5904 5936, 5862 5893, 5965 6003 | 1.61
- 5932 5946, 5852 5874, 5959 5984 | 0.34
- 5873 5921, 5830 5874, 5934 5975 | 3.24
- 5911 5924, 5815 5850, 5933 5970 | 1.18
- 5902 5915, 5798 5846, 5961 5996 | 1.13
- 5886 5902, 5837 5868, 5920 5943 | 1.14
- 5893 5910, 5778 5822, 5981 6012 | 1.86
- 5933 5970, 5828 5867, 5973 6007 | -0.94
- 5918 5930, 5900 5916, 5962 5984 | -0.09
